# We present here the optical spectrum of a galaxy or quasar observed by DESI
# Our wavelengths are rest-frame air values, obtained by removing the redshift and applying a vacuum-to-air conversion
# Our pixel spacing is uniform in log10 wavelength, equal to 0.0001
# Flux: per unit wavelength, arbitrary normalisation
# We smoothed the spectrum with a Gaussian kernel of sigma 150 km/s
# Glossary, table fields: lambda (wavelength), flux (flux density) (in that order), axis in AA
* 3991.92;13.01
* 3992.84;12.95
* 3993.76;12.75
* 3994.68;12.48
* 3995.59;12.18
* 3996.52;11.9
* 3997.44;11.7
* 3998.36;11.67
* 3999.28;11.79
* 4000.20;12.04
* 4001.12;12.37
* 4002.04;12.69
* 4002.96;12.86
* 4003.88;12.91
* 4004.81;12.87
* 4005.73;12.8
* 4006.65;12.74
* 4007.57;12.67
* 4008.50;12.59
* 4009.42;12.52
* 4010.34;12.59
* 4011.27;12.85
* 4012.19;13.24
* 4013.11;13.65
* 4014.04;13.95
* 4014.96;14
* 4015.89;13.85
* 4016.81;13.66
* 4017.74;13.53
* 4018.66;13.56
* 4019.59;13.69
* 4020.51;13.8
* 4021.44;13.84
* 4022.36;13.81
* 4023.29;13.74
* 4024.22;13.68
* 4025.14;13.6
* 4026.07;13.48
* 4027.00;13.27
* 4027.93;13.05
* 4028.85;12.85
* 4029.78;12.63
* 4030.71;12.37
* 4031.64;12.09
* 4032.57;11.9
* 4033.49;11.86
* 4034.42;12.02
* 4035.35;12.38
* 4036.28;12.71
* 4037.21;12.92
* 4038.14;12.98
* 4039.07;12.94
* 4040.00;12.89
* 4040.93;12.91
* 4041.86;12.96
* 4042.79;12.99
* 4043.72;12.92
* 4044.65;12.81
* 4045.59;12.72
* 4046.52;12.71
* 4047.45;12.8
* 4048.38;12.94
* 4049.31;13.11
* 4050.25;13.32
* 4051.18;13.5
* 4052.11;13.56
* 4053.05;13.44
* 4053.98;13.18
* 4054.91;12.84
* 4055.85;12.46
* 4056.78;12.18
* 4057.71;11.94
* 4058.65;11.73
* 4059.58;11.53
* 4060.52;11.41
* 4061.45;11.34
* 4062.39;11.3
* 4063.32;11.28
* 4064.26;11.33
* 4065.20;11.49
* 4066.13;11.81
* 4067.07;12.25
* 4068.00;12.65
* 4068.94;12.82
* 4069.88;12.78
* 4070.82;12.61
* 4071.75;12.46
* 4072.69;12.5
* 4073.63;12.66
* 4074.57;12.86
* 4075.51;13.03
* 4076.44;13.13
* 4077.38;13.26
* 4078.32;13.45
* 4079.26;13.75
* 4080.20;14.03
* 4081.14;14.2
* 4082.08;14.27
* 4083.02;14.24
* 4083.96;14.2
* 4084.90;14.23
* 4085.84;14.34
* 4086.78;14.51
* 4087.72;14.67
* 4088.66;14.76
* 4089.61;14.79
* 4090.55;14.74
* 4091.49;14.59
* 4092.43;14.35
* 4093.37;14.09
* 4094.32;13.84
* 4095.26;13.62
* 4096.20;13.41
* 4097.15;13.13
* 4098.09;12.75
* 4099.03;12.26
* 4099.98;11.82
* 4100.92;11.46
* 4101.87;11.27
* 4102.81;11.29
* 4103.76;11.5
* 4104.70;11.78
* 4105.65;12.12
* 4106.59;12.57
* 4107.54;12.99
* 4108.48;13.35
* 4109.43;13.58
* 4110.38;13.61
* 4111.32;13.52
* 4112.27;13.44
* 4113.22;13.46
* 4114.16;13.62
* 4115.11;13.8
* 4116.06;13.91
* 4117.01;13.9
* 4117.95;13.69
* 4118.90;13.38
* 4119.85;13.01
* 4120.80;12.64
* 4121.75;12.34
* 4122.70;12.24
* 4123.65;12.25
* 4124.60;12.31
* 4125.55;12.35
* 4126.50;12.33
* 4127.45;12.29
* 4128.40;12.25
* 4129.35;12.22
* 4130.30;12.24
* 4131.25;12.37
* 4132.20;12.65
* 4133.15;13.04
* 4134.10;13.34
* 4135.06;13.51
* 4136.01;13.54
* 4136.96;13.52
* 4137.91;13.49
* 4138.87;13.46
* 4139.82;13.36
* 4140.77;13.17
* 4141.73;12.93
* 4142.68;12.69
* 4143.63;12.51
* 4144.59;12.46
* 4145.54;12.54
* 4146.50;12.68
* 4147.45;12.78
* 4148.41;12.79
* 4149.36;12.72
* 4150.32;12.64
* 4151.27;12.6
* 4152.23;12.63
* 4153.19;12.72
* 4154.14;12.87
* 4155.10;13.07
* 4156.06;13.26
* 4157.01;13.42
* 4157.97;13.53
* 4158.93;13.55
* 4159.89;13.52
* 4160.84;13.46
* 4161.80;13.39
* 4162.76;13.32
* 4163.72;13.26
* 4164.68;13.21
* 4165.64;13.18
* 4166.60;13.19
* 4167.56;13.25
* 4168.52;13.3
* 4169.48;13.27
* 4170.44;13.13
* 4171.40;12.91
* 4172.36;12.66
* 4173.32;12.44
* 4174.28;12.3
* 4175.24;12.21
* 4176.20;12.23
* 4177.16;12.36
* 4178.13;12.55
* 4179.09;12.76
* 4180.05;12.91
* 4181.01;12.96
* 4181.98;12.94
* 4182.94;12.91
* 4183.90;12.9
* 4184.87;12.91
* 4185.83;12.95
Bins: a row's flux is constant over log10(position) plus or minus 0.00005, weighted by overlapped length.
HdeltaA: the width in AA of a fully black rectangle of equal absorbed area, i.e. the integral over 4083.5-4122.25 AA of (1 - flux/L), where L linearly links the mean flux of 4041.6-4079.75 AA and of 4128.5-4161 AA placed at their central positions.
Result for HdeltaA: -1.7 AA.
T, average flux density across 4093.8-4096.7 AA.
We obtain 13.6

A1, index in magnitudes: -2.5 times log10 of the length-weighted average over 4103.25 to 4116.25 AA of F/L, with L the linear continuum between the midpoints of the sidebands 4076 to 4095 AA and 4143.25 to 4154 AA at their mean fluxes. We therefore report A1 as 0.042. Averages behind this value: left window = 14.2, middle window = 13.1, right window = 12.6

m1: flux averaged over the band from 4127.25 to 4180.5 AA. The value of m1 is 12.9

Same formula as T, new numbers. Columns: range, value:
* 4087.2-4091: 14.7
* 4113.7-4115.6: 13.7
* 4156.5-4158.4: 13.5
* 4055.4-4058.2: 12.2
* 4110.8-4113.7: 13.5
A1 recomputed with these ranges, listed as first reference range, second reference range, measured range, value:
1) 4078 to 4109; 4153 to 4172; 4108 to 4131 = 0.03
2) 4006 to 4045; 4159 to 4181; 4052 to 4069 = 0.08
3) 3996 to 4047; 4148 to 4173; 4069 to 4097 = -0.06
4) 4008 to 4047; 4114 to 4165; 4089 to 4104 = -0.01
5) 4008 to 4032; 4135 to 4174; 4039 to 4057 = 0.02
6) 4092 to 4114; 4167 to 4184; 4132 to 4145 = -0.03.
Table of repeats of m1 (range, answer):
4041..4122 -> 13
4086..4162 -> 13.1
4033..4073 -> 12.5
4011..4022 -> 13.7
